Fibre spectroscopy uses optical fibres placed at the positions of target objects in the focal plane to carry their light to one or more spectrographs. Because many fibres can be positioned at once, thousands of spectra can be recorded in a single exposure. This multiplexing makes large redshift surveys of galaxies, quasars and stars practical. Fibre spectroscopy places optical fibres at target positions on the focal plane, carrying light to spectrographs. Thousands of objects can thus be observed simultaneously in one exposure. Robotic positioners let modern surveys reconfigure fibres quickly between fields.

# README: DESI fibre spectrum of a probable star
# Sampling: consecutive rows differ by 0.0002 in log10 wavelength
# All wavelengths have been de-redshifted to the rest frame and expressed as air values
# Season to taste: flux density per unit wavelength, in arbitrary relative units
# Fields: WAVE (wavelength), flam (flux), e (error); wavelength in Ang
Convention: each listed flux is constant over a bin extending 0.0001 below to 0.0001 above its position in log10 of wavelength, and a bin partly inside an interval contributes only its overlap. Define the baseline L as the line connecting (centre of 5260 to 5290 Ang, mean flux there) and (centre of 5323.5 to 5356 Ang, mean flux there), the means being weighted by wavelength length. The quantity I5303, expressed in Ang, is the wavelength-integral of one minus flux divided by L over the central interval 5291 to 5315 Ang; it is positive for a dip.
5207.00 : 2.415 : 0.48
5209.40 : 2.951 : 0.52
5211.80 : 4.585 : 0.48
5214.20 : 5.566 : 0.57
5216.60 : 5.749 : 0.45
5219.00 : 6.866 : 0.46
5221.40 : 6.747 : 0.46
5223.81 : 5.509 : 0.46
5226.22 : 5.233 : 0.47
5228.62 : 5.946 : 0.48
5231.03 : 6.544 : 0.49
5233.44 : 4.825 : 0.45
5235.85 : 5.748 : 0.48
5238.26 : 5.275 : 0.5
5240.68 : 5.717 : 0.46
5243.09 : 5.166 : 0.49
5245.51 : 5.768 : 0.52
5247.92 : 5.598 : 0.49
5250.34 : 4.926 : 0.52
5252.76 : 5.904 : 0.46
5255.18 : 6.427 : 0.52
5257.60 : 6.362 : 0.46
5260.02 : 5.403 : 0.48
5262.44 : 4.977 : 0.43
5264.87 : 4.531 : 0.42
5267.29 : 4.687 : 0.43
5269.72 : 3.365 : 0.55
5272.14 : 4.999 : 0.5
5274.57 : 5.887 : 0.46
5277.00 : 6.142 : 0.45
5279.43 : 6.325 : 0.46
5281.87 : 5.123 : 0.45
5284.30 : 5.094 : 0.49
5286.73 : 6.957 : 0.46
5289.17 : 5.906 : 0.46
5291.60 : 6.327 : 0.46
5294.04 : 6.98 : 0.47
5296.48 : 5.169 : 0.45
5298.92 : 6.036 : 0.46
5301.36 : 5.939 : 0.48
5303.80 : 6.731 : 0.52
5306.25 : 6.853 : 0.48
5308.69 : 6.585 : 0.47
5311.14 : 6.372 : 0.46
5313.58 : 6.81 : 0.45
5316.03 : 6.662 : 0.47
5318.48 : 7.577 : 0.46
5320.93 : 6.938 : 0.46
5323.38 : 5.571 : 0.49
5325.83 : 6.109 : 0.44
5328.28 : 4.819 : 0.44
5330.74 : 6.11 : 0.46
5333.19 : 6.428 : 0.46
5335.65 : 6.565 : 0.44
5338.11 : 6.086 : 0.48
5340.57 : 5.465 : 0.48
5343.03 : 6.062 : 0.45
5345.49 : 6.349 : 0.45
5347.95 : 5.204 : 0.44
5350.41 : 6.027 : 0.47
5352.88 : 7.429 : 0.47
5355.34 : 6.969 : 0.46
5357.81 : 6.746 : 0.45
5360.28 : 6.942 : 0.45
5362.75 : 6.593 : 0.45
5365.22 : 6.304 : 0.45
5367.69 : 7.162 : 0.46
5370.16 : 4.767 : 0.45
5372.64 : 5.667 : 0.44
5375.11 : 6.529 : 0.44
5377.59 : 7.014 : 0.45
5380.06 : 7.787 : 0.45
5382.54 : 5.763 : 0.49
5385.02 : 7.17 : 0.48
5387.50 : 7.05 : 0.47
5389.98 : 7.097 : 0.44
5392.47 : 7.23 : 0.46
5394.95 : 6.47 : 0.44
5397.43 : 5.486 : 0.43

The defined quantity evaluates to -3.1 Ang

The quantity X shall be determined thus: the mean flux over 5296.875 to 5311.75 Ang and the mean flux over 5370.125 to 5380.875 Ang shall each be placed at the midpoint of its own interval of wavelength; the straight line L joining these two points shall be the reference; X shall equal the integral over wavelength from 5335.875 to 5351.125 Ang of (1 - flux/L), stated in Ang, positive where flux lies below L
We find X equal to 1.2 Ang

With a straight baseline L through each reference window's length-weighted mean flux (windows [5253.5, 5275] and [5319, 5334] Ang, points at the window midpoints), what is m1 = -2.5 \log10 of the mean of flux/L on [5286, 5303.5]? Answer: -0.109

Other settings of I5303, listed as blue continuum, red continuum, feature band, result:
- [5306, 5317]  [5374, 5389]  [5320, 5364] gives 3.33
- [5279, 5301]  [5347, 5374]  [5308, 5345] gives -0.61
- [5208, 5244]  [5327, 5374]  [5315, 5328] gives -0.90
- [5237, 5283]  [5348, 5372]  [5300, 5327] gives -2.68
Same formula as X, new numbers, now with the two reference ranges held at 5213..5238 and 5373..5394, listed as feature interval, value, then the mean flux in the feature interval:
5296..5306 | 0.4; 6.11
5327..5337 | 0.9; 5.98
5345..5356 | 0.5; 6.37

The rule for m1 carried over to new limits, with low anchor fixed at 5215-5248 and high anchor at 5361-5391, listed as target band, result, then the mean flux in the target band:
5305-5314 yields -0.07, 6.64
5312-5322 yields -0.12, 6.98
